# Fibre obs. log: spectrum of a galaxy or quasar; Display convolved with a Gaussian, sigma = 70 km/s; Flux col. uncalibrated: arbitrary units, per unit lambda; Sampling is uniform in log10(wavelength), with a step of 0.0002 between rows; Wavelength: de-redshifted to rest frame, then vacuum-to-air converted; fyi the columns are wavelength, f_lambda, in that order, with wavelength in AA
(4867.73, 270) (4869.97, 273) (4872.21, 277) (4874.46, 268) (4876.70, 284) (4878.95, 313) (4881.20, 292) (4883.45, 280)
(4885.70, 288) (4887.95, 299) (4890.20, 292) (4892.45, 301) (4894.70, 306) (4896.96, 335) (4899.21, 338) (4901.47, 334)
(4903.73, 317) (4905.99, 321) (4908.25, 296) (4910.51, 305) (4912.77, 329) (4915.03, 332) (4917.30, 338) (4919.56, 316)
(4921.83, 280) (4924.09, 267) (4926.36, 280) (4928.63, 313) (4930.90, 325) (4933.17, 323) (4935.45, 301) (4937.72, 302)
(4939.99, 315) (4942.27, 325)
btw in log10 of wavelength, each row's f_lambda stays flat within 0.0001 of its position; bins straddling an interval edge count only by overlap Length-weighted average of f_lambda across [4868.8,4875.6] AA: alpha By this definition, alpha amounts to 273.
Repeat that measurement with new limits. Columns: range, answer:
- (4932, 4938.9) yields 309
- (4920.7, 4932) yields 293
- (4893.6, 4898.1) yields 321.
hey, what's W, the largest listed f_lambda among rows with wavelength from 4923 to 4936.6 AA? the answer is 325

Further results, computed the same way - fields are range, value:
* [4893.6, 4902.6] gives 338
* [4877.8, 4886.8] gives 313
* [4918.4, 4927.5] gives 316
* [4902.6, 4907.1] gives 321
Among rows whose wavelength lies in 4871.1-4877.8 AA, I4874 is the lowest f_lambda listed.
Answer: 268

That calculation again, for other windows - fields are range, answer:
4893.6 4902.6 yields 306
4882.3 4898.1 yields 280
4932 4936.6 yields 301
